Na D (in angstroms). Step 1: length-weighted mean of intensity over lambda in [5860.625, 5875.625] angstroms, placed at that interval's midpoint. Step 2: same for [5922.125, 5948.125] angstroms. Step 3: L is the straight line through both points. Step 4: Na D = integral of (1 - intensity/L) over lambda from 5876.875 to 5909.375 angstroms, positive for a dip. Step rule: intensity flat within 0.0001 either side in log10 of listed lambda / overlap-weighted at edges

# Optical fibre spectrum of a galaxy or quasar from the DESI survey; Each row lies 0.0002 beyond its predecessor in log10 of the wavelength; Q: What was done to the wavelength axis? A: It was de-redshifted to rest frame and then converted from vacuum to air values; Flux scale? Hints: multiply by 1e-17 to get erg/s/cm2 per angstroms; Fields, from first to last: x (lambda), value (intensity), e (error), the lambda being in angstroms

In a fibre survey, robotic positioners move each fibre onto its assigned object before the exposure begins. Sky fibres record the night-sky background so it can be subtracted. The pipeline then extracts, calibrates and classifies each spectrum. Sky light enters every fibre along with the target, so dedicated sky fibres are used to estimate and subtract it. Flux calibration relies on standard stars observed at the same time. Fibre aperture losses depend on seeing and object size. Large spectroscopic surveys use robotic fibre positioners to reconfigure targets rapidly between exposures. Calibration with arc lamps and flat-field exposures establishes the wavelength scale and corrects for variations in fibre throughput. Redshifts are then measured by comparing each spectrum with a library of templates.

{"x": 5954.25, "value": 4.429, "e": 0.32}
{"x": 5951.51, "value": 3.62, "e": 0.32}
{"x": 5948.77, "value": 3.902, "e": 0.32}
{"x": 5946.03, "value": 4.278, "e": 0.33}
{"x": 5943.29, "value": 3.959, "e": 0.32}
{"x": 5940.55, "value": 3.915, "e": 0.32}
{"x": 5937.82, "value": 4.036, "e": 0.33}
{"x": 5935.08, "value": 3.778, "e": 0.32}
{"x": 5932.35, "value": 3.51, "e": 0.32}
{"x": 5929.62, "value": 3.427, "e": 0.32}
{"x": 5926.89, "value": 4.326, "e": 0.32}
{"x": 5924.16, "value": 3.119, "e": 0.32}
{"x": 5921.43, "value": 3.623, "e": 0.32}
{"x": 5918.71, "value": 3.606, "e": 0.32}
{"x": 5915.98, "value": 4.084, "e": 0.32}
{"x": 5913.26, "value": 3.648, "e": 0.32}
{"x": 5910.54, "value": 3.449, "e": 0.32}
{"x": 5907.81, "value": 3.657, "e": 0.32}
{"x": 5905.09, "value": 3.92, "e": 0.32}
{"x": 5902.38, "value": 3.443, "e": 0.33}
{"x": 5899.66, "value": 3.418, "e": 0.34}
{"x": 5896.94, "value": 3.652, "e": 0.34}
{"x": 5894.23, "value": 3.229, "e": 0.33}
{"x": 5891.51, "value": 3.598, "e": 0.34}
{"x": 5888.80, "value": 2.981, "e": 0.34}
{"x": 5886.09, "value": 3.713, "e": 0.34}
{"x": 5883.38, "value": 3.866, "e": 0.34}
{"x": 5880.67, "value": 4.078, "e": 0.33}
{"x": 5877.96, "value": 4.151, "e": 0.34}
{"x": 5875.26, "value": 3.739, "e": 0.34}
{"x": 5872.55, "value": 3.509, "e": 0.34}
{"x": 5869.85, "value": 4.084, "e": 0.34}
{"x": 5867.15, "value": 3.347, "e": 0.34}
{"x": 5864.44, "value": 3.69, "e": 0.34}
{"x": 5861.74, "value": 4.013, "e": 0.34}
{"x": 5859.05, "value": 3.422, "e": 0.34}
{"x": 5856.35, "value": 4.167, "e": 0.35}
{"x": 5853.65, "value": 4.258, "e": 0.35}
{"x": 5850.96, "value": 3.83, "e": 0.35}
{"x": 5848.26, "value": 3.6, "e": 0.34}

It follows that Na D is 1.0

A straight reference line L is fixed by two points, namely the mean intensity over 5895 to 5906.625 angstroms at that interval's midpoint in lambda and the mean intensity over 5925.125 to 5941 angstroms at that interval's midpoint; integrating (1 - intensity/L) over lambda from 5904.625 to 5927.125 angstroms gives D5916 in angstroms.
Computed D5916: 0.1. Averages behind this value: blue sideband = 3.59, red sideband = 3.81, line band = 3.68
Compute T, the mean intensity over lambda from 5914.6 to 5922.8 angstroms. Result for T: 3.77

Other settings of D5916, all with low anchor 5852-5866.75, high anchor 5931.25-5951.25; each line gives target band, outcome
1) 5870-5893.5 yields 1.02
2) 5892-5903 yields 1.24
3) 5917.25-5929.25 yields 0.74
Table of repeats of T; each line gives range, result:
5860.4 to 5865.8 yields 3.84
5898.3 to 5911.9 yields 3.58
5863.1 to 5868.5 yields 3.51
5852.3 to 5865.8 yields 3.91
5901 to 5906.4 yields 3.68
